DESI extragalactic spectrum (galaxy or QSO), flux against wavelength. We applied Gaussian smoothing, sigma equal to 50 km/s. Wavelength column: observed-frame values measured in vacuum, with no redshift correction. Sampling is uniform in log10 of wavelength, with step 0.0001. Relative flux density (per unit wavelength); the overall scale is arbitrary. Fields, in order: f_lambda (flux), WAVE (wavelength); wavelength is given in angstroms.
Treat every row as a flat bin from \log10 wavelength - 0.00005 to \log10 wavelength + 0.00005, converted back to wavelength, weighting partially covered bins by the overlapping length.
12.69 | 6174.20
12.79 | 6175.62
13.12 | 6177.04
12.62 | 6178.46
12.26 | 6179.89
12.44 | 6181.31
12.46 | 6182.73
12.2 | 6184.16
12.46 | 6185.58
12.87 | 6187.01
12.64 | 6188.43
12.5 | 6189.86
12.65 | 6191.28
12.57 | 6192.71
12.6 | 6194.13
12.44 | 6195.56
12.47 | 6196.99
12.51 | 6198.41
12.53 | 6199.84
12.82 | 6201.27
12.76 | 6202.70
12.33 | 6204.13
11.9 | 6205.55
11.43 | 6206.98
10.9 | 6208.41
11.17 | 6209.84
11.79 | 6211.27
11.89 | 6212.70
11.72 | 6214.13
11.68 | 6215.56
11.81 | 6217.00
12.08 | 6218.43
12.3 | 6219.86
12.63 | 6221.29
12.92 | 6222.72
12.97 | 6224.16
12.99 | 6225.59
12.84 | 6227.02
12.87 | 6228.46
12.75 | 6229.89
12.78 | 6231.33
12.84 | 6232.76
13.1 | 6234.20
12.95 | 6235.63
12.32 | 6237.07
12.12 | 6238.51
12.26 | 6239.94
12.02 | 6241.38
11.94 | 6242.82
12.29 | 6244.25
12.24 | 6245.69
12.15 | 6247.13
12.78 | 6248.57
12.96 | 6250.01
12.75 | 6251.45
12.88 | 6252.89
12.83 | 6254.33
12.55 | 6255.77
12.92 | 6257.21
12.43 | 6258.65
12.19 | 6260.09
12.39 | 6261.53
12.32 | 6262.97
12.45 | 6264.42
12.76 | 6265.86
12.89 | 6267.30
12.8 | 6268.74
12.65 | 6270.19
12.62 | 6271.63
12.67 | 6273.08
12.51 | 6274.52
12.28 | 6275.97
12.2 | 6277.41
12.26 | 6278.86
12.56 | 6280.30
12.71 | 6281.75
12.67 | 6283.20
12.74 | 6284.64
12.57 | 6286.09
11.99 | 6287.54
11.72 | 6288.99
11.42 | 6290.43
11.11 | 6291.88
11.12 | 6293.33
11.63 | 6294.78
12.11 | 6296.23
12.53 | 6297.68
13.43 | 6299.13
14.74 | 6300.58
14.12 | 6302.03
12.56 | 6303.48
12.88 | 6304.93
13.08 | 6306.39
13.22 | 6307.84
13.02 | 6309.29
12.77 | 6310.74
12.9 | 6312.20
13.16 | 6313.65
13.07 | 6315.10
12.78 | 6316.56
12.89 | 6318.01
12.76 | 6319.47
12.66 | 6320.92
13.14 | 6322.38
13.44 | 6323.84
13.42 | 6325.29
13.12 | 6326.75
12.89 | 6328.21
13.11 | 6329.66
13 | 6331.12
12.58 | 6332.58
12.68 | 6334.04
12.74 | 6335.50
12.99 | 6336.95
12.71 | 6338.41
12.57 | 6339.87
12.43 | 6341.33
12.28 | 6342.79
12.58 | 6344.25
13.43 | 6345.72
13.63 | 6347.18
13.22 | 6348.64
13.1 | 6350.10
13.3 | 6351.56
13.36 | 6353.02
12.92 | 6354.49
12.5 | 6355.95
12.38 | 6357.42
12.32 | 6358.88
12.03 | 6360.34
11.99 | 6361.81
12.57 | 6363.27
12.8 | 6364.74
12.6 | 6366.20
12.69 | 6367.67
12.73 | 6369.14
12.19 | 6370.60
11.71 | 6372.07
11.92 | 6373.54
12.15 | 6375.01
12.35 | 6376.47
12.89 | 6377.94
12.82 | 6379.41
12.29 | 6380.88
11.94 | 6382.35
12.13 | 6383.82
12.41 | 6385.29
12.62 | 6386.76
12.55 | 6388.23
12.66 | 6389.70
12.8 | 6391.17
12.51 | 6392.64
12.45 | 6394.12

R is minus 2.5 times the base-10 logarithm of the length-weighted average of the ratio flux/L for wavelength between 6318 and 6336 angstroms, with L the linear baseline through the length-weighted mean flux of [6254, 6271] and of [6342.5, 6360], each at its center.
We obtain -0.01 mag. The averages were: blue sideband 12.6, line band 13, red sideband 12.9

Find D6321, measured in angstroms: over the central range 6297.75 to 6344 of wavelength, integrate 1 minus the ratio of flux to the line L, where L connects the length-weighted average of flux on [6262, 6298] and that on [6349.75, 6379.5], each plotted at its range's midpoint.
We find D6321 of -2.2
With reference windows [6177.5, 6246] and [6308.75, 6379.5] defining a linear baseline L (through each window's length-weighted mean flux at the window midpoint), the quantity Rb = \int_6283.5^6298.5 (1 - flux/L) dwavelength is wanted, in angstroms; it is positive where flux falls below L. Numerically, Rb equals 0.8 angstroms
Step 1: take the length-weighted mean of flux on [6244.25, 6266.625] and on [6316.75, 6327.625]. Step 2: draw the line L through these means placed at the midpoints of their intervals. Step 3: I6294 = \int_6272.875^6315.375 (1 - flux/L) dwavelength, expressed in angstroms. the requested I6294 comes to 0.8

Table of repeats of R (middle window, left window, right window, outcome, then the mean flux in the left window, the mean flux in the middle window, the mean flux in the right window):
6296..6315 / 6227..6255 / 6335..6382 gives -0.046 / 12.6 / 13.1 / 12.6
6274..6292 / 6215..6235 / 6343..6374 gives 0.034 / 12.6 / 12.2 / 12.7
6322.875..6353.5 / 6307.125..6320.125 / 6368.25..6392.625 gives -0.020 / 13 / 13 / 12.4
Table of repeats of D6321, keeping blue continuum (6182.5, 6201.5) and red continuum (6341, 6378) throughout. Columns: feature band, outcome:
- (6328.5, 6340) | -0.2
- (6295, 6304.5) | -0.4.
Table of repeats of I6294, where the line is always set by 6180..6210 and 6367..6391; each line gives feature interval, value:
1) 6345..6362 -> -0.7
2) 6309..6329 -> -1.0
